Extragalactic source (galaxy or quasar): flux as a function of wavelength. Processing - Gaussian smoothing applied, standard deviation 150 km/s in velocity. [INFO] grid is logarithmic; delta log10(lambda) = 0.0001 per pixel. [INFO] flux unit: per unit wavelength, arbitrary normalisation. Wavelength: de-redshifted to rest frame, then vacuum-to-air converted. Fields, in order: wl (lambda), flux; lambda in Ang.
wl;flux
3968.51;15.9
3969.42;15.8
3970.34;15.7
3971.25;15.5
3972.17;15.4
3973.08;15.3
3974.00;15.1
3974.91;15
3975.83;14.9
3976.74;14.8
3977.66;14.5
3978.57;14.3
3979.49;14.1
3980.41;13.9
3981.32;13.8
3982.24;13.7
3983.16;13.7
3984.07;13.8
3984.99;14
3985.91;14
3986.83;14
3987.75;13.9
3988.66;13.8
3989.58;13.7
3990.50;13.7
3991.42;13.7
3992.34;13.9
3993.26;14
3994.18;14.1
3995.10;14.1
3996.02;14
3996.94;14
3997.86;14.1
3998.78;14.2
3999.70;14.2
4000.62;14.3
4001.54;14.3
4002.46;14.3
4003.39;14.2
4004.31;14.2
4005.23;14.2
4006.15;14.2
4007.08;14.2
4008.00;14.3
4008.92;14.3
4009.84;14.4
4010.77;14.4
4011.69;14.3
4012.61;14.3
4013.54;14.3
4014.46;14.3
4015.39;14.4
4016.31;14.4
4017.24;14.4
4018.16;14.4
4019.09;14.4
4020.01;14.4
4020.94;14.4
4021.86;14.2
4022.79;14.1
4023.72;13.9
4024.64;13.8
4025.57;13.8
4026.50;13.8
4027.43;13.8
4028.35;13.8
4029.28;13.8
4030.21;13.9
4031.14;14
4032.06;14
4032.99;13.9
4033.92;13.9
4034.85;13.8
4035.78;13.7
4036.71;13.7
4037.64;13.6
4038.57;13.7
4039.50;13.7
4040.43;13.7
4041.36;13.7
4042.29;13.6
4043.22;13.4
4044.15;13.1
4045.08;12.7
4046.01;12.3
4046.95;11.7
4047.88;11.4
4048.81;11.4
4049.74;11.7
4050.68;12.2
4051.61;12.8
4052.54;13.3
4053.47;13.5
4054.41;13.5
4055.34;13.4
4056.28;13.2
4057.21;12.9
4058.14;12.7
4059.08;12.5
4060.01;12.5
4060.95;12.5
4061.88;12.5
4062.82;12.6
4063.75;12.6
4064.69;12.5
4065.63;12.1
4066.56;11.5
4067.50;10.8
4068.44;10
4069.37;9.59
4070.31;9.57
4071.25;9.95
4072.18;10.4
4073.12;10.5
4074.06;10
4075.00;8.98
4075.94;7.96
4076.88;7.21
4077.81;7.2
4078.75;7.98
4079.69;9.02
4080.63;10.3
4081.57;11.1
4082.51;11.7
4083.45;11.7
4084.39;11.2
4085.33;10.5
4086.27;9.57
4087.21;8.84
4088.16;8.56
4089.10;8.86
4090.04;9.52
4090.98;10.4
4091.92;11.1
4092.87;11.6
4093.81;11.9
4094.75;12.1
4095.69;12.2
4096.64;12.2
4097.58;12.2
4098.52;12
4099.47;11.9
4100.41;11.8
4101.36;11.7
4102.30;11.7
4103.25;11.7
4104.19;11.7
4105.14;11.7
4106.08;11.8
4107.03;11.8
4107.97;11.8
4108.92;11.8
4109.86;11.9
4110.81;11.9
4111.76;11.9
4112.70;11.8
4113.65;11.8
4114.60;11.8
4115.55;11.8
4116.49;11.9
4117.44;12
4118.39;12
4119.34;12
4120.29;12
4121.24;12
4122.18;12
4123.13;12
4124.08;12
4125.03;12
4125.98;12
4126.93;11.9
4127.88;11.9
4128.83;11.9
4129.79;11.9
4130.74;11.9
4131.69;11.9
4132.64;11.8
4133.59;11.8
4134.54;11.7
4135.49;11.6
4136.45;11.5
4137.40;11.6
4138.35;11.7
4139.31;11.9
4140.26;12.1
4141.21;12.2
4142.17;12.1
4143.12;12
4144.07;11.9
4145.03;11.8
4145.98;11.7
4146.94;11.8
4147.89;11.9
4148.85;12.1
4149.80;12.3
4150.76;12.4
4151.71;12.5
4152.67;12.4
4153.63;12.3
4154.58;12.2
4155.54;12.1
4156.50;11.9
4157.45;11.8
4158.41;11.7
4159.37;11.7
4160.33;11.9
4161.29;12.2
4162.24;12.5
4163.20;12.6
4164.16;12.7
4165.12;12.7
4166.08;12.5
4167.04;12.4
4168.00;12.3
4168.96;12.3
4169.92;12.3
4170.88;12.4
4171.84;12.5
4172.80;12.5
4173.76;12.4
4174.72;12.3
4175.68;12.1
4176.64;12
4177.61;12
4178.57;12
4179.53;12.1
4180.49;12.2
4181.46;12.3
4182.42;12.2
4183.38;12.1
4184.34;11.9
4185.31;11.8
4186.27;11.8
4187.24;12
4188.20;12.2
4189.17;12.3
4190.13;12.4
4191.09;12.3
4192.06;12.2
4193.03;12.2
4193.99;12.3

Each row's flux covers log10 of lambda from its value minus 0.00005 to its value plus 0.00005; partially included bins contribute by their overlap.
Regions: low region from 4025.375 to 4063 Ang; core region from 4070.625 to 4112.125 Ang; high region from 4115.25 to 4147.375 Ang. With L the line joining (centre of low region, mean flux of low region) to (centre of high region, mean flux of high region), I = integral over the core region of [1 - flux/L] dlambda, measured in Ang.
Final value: 5.78 Ang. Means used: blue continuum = 13.2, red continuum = 11.9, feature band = 10.7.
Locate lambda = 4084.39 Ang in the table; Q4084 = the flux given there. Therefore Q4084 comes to 11.2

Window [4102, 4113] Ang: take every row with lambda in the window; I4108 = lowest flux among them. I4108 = 11.7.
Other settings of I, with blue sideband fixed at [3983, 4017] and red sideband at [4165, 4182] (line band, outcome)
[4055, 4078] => 4.06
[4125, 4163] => 1.89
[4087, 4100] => 2.10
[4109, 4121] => 0.93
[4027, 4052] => 0.88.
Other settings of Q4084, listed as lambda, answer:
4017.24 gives 14.4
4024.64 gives 13.8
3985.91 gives 14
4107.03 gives 11.8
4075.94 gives 7.96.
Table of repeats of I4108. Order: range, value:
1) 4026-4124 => 7.2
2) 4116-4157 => 11.5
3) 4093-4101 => 11.8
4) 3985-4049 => 11.4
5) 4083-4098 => 8.56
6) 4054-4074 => 9.57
